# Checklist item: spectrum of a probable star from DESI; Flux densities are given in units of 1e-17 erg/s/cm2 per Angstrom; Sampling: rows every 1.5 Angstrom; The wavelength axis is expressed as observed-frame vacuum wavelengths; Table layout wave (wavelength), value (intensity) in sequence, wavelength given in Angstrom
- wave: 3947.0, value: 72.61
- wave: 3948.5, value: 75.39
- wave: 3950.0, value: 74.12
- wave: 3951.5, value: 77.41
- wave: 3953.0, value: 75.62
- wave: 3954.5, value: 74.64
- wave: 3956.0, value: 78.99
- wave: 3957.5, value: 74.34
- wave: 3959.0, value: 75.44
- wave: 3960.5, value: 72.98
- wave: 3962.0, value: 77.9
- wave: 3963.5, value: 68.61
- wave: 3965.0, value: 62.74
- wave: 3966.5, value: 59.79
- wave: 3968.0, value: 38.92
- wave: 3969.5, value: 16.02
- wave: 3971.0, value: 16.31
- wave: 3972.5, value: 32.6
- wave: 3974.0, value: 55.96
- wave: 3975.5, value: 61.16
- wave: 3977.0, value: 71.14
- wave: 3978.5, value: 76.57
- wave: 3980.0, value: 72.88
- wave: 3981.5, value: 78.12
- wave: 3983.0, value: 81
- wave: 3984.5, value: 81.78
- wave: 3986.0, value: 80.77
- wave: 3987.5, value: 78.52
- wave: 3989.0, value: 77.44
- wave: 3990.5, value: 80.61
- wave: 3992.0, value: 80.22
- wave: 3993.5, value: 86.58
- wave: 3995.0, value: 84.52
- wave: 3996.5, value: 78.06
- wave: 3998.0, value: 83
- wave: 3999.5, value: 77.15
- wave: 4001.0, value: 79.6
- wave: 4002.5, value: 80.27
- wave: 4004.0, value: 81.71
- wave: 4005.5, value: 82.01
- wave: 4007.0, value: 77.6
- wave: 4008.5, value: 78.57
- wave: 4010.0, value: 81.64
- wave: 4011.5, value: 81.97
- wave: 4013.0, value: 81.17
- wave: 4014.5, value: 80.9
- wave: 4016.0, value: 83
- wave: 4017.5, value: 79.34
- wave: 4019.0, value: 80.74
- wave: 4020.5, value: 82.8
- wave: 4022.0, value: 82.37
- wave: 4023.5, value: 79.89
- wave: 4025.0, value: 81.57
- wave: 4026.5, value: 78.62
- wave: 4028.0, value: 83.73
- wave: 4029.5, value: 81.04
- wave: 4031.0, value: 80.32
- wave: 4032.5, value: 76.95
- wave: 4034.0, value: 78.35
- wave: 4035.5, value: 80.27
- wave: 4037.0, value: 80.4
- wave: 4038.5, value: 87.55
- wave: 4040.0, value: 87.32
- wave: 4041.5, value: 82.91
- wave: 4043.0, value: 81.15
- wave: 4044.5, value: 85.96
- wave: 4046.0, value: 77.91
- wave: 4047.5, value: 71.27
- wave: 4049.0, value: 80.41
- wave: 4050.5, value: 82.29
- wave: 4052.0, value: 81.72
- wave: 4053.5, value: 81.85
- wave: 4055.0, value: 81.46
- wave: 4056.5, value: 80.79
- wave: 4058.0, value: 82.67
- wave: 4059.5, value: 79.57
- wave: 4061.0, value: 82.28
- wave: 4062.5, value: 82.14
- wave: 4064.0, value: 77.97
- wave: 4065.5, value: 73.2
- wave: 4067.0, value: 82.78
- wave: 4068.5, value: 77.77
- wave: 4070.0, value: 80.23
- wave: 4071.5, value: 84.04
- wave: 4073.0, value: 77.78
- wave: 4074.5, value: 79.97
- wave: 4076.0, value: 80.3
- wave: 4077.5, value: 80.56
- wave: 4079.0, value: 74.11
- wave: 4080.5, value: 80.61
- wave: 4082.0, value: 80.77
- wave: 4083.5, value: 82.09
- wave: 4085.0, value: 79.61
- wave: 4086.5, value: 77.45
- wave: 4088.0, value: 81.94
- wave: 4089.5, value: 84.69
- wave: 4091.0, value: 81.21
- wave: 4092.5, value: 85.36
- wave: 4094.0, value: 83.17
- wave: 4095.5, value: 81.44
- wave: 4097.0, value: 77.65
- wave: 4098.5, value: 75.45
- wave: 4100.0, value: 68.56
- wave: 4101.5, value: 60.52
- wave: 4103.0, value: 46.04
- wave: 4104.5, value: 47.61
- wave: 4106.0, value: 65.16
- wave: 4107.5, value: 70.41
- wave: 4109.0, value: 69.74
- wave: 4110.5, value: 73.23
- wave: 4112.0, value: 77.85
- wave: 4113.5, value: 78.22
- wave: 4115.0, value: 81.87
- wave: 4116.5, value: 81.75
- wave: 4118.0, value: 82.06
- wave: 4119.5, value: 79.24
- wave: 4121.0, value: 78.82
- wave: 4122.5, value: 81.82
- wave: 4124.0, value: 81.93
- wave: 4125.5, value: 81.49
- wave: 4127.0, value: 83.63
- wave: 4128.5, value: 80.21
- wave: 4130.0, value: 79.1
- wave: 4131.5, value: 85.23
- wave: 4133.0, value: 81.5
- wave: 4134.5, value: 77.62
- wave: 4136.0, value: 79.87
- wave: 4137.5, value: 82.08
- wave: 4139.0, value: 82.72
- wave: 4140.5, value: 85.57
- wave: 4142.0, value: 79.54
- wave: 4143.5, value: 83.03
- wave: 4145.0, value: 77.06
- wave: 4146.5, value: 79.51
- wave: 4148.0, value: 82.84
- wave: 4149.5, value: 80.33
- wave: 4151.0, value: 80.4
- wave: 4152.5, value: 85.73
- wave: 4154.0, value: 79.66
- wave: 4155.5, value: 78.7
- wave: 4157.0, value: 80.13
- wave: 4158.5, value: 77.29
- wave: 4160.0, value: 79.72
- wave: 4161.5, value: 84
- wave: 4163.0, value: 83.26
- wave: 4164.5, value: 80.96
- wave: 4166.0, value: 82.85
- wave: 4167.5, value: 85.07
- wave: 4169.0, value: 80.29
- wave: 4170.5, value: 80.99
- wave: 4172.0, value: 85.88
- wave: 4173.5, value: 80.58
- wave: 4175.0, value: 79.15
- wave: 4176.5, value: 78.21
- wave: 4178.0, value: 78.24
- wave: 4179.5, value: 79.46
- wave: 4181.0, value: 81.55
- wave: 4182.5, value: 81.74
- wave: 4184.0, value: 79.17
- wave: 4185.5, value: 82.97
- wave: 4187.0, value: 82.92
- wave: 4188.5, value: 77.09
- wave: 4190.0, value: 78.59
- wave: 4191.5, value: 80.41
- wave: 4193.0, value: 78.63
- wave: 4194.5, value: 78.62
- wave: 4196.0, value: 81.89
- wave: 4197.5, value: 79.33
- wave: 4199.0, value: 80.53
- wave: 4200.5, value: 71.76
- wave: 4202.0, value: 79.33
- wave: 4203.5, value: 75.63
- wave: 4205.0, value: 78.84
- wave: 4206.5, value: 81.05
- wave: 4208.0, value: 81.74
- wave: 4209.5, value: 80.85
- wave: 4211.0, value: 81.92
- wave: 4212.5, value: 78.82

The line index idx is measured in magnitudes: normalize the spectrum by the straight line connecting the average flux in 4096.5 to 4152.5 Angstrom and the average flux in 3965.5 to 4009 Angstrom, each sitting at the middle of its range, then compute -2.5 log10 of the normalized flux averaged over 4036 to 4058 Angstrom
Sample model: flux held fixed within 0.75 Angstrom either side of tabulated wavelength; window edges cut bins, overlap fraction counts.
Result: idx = -0.12 mag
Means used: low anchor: 69.9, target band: 81.7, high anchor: 76.9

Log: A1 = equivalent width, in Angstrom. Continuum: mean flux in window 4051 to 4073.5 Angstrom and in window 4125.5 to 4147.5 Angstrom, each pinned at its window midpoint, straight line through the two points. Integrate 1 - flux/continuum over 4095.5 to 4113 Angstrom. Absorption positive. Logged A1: 2.9 Angstrom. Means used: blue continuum 80.5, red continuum 81.2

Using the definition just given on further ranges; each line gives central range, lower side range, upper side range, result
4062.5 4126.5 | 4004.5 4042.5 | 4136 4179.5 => 3.38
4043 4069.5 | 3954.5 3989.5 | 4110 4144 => -2.38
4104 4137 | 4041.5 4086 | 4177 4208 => 0.98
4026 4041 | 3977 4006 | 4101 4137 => -0.61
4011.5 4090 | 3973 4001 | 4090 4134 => -4.55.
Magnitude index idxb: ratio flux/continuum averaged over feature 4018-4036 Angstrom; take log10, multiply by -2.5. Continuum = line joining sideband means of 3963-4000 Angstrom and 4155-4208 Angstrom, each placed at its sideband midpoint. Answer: -0.151 mag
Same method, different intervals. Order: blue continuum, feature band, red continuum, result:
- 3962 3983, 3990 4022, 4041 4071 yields -0.22 mag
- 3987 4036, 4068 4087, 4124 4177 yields 0.02 mag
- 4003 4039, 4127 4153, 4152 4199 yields -0.01 mag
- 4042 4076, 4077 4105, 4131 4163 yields 0.07 mag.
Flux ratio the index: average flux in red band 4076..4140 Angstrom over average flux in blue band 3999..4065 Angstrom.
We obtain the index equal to 0.96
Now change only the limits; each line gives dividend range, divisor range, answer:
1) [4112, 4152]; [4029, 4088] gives 1.01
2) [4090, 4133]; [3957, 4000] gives 1.11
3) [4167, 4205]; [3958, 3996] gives 1.19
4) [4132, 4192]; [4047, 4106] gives 1.04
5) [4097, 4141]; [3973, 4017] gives 0.97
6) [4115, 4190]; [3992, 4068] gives 1.00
